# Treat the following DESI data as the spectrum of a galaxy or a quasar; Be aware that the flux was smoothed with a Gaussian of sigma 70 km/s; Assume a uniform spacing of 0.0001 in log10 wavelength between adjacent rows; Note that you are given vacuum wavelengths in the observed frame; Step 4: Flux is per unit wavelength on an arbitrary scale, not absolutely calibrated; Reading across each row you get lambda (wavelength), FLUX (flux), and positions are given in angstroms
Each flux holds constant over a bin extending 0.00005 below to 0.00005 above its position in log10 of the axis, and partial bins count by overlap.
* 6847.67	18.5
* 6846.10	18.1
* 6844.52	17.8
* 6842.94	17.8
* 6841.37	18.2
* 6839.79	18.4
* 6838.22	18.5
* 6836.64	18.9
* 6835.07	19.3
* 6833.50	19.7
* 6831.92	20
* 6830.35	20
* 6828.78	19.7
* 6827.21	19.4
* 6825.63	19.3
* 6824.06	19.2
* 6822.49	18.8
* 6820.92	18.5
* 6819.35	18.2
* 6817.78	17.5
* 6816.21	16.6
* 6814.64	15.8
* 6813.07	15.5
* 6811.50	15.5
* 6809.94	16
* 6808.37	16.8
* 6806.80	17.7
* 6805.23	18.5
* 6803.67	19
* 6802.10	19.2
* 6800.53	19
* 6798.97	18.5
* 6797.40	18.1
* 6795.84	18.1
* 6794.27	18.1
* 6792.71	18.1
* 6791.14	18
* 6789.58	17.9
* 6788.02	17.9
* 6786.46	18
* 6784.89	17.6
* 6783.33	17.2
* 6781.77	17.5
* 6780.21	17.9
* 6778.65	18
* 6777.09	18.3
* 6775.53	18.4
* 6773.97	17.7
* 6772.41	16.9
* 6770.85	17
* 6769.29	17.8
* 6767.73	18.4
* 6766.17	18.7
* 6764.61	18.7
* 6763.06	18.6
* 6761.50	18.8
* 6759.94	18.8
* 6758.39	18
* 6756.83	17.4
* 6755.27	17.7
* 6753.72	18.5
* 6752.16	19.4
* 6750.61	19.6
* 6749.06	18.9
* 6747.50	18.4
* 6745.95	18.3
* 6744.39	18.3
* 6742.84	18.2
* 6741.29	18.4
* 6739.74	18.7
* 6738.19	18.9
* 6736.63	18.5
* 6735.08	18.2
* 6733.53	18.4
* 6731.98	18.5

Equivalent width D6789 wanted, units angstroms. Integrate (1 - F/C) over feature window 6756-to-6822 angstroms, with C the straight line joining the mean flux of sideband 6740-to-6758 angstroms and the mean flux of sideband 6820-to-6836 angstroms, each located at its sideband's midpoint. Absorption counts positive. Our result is 3.8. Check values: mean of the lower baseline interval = 18.5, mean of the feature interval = 17.8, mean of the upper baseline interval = 19.4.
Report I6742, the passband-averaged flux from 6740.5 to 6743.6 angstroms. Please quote 18.3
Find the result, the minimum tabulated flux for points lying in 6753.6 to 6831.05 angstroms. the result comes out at 15.5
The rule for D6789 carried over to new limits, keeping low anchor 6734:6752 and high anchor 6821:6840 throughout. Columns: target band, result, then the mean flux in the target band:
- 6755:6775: 0.8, 18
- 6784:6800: 0.8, 18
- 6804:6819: 1.8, 16.8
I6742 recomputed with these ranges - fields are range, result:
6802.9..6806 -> 18.8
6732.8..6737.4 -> 18.4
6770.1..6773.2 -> 16.9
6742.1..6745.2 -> 18.2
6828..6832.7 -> 19.9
